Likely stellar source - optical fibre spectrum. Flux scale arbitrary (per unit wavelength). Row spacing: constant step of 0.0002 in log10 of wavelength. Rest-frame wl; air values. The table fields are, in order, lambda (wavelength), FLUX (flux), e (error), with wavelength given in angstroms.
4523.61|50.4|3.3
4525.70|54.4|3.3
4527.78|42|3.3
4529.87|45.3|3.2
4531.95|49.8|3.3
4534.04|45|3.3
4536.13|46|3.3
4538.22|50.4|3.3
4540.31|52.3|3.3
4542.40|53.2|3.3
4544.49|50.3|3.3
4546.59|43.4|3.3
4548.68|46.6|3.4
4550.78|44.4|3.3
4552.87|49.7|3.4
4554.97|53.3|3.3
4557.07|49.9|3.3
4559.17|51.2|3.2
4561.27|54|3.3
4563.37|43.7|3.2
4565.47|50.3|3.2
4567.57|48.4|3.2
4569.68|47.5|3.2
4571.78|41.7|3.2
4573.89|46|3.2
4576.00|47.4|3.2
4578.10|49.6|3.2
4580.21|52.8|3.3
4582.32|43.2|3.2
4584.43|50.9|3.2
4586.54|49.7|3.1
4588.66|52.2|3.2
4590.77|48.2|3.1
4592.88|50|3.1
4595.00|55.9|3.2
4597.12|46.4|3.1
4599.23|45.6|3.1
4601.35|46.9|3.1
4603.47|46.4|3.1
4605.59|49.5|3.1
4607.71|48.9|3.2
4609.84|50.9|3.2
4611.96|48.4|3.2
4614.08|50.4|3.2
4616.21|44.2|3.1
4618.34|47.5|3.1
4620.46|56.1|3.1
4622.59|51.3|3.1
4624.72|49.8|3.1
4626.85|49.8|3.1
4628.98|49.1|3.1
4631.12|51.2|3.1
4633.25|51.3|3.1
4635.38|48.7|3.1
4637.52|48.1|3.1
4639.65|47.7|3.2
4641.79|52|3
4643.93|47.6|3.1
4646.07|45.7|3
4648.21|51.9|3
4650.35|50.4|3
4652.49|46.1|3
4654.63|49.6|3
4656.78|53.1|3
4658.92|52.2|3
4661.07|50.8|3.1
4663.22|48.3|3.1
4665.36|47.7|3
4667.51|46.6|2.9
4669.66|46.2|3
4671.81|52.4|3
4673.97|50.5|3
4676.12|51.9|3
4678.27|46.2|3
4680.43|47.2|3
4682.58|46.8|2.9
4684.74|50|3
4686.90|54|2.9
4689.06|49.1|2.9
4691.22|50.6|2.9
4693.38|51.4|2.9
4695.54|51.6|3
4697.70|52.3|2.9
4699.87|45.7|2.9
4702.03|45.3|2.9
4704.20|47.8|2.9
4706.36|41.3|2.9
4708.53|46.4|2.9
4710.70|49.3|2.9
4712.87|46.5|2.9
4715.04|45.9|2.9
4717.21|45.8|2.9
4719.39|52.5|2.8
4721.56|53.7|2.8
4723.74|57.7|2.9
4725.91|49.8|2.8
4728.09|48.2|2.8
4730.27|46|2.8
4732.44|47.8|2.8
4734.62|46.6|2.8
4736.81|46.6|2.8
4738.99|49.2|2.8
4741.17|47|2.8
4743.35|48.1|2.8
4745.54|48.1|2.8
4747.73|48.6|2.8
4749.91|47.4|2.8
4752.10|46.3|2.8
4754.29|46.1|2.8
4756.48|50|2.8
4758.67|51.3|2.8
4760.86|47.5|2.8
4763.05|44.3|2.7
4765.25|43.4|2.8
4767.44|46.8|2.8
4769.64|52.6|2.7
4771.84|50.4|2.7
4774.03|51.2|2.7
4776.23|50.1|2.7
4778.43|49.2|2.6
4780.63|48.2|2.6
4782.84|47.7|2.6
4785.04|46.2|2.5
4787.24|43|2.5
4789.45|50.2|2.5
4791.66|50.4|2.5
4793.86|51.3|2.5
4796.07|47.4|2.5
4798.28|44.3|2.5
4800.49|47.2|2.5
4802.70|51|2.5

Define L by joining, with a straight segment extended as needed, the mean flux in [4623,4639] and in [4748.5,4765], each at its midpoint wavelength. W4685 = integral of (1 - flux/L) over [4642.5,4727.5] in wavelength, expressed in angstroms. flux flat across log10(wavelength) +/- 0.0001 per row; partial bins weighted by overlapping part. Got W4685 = -0.8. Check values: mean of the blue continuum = 49.7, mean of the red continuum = 47.4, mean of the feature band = 49.2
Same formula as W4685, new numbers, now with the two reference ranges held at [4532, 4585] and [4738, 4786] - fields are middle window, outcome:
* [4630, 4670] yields -0.8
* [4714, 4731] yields -0.6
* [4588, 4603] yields -0.2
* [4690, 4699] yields -0.6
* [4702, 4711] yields 0.5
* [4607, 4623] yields -0.4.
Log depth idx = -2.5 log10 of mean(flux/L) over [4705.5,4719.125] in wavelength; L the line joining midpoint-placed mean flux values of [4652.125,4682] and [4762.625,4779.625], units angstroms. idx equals 0.061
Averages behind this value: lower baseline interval 49.2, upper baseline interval 48.7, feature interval 46.3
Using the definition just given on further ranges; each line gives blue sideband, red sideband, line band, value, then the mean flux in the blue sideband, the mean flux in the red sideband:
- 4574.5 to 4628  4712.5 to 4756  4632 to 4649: 0.00 mag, 49.3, 48.4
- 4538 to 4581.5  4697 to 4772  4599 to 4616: 0.01 mag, 48.8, 48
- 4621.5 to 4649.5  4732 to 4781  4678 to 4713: 0.01 mag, 49.6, 48.1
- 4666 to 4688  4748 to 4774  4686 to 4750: 0.00 mag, 49.1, 48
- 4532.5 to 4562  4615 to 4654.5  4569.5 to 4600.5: 0.02 mag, 49.2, 49.4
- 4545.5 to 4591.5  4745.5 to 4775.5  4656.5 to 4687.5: -0.03 mag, 48.4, 48.2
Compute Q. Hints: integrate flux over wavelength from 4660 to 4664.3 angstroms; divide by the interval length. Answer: 49.6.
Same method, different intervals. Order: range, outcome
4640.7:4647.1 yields 48.4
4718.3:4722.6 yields 53.1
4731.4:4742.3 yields 47.4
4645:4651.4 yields 49.3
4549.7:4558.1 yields 49.3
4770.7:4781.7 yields 49.9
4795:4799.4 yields 45.8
